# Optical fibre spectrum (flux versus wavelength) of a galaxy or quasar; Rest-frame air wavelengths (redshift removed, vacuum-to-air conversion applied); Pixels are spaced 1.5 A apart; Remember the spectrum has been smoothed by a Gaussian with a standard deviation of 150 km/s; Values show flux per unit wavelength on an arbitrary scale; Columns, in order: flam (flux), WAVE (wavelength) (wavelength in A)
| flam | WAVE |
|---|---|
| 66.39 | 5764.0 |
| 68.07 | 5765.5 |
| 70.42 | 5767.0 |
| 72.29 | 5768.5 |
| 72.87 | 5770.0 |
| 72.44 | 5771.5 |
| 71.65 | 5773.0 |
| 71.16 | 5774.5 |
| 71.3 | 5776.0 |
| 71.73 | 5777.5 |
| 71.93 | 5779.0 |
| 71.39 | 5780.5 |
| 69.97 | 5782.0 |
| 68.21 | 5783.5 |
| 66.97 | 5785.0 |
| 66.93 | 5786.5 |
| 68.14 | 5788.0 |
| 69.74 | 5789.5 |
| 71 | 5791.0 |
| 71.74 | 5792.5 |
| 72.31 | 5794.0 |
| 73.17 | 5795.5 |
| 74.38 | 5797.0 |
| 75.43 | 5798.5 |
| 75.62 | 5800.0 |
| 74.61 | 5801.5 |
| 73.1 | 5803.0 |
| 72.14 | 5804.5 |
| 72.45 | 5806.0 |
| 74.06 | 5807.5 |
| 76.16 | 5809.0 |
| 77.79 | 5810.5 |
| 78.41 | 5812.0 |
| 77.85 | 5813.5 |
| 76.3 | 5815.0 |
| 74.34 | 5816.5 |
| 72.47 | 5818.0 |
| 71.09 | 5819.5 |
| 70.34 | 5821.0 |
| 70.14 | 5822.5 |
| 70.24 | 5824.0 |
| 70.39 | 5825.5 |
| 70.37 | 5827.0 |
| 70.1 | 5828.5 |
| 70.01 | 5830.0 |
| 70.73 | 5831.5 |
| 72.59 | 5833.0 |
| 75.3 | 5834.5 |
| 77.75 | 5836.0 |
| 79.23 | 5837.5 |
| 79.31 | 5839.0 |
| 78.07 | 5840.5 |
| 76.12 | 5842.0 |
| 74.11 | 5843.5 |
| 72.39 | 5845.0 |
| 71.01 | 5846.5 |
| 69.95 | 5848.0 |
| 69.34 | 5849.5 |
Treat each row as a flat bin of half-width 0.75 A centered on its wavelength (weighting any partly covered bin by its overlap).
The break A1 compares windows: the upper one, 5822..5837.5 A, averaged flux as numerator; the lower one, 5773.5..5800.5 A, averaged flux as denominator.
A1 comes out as 1.01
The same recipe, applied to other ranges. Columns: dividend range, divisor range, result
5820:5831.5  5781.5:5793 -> 1.02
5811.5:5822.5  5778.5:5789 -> 1.07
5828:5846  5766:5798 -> 1.05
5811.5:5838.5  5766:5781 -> 1.02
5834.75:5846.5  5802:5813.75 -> 1.02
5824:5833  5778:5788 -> 1.02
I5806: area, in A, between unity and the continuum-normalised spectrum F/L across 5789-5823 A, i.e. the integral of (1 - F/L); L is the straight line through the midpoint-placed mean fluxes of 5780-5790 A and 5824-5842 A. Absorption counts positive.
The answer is -1.3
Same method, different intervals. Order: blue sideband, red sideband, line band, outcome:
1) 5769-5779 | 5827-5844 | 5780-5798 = 0.54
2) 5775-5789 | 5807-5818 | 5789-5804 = -0.08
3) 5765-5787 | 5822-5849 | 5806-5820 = -0.60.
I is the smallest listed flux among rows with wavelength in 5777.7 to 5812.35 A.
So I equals 66.93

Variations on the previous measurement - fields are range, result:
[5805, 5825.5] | 70.14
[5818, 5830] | 70.01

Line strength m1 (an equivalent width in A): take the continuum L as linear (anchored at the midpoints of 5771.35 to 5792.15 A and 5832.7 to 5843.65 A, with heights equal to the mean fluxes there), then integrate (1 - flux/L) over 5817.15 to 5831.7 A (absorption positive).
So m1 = 0.9 A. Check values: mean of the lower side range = 70.1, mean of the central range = 70.6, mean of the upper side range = 76.9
